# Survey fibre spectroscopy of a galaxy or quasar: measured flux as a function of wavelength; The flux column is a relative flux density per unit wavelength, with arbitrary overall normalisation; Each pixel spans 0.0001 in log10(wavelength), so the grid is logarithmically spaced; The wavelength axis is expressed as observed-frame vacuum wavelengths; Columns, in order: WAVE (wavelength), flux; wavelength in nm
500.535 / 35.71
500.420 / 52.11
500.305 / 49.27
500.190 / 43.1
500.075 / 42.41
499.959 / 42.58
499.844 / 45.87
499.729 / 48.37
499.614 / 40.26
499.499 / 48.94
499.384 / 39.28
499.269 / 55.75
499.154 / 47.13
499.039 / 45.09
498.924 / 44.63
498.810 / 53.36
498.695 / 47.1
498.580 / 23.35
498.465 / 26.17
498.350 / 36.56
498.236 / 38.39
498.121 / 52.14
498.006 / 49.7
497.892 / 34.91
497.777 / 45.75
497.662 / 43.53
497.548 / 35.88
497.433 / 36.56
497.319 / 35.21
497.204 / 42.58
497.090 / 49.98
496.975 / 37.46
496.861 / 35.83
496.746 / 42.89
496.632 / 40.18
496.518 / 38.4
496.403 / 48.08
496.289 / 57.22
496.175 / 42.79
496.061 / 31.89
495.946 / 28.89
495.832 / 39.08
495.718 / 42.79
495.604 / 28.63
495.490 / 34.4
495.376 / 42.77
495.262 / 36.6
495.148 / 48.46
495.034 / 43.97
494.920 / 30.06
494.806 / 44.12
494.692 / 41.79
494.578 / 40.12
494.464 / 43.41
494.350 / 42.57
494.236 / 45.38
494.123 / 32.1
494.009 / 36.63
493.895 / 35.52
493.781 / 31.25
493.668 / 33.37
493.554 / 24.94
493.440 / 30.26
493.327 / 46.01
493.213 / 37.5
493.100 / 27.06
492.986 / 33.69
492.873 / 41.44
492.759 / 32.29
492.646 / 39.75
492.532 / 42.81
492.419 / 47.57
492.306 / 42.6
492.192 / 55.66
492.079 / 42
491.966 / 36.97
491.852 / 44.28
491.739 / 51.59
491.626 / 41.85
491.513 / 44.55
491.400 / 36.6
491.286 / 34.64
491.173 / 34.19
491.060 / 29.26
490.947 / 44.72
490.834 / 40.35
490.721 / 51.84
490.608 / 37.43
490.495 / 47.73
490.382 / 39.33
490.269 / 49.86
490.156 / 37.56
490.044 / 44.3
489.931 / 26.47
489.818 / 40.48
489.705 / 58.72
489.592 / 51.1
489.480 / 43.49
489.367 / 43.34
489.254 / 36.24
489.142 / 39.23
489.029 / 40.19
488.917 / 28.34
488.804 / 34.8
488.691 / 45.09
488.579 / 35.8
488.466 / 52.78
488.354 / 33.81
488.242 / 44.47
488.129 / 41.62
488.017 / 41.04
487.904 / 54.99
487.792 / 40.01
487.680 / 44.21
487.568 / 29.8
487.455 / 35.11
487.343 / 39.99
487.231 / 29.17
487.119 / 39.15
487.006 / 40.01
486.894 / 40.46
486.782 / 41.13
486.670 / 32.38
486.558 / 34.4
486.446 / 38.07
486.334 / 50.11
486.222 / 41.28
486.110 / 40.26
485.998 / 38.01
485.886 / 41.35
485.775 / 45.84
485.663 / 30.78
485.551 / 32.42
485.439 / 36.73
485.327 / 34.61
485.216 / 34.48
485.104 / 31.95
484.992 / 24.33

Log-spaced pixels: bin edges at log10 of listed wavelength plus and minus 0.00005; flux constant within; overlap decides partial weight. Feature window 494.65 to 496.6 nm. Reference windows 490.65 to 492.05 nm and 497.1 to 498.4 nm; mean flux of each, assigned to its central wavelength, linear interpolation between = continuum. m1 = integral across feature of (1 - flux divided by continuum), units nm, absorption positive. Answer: 0.059 nm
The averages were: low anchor 40.9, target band 40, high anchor 41.4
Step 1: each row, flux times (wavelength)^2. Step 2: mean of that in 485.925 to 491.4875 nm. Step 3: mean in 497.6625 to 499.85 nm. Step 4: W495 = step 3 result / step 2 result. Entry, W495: 1.12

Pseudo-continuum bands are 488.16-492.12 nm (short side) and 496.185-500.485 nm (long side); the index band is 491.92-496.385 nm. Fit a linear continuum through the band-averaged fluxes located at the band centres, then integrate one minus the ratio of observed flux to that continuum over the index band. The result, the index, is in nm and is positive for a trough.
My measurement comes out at 0.34 nm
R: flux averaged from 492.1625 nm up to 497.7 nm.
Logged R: 39.1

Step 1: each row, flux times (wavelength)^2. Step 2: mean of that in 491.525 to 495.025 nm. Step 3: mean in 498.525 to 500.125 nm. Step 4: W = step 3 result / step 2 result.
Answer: 1.2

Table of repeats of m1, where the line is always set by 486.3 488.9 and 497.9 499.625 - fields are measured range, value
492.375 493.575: 0.13 nm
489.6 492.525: -0.13 nm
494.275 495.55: 0.03 nm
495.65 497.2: 0.04 nm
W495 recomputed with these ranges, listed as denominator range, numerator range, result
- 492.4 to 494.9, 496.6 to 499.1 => 1.11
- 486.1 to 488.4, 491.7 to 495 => 1.01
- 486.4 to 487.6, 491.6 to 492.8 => 1.22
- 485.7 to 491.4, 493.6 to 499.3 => 1.03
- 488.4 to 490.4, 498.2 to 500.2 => 1.07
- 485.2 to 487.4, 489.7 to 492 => 1.10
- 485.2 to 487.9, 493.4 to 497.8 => 1.06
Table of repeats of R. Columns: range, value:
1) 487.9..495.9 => 40.1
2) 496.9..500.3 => 42.6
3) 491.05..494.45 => 38.7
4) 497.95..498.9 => 41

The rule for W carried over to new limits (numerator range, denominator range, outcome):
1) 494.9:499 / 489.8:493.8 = 1.04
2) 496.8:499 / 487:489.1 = 1.07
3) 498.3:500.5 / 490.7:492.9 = 1.08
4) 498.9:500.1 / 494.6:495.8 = 1.18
